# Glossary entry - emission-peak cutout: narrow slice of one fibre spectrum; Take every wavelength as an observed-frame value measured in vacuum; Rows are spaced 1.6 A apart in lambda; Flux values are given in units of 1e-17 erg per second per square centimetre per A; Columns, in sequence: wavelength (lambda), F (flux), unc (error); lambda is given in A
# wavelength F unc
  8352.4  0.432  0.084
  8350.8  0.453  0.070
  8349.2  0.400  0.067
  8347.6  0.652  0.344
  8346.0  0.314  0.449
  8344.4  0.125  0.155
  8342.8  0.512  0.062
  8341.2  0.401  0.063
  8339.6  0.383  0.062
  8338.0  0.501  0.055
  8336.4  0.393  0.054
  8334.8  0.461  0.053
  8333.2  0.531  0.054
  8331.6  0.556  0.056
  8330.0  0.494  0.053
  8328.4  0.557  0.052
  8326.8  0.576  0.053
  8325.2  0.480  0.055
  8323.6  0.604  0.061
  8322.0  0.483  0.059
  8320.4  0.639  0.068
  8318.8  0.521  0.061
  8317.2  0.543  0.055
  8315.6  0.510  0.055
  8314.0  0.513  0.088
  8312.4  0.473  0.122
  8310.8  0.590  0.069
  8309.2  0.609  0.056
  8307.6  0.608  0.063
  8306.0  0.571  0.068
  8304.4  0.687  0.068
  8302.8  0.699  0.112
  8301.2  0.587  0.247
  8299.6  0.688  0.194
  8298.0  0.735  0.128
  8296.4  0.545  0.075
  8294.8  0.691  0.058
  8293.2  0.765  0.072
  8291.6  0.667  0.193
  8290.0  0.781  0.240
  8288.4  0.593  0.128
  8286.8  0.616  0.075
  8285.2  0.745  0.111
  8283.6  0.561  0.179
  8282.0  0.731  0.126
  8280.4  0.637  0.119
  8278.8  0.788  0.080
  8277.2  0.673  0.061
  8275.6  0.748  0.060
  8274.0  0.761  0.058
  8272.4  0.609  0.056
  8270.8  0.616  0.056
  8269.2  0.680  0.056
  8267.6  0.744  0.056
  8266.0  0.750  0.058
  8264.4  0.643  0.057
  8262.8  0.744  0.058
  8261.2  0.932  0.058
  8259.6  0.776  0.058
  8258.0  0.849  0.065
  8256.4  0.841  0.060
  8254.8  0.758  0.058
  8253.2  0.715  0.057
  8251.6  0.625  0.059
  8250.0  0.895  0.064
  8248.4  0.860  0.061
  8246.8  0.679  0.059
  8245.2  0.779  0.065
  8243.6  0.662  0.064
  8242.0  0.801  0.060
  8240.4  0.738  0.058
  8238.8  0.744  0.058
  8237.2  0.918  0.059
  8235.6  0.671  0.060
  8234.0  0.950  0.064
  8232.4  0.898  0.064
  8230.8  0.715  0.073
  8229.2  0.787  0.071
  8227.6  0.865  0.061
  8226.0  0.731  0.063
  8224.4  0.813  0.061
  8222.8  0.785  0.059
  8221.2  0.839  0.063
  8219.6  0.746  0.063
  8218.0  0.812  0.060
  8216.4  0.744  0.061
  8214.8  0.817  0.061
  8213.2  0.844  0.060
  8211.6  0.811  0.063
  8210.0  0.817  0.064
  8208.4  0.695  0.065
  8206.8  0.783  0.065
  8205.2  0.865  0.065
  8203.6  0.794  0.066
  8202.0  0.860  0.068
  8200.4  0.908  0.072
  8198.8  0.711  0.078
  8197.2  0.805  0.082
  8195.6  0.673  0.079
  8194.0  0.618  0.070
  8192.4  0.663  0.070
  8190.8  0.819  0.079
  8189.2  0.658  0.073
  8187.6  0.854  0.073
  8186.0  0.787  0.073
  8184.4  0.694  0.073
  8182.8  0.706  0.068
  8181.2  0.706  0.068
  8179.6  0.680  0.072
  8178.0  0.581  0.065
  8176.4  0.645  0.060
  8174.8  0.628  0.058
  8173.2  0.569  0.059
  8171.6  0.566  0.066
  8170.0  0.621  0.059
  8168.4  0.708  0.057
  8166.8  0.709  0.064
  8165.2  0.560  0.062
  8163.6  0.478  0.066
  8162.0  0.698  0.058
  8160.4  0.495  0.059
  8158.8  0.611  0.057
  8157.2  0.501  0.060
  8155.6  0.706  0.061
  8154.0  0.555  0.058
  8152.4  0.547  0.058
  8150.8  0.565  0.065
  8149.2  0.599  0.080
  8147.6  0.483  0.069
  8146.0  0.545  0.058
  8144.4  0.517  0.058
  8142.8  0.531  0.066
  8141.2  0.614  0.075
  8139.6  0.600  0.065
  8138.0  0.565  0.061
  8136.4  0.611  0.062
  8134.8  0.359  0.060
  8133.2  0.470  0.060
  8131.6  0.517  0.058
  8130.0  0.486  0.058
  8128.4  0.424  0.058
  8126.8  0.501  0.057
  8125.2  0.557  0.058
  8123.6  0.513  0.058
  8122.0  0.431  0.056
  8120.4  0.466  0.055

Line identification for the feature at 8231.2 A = Mg II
